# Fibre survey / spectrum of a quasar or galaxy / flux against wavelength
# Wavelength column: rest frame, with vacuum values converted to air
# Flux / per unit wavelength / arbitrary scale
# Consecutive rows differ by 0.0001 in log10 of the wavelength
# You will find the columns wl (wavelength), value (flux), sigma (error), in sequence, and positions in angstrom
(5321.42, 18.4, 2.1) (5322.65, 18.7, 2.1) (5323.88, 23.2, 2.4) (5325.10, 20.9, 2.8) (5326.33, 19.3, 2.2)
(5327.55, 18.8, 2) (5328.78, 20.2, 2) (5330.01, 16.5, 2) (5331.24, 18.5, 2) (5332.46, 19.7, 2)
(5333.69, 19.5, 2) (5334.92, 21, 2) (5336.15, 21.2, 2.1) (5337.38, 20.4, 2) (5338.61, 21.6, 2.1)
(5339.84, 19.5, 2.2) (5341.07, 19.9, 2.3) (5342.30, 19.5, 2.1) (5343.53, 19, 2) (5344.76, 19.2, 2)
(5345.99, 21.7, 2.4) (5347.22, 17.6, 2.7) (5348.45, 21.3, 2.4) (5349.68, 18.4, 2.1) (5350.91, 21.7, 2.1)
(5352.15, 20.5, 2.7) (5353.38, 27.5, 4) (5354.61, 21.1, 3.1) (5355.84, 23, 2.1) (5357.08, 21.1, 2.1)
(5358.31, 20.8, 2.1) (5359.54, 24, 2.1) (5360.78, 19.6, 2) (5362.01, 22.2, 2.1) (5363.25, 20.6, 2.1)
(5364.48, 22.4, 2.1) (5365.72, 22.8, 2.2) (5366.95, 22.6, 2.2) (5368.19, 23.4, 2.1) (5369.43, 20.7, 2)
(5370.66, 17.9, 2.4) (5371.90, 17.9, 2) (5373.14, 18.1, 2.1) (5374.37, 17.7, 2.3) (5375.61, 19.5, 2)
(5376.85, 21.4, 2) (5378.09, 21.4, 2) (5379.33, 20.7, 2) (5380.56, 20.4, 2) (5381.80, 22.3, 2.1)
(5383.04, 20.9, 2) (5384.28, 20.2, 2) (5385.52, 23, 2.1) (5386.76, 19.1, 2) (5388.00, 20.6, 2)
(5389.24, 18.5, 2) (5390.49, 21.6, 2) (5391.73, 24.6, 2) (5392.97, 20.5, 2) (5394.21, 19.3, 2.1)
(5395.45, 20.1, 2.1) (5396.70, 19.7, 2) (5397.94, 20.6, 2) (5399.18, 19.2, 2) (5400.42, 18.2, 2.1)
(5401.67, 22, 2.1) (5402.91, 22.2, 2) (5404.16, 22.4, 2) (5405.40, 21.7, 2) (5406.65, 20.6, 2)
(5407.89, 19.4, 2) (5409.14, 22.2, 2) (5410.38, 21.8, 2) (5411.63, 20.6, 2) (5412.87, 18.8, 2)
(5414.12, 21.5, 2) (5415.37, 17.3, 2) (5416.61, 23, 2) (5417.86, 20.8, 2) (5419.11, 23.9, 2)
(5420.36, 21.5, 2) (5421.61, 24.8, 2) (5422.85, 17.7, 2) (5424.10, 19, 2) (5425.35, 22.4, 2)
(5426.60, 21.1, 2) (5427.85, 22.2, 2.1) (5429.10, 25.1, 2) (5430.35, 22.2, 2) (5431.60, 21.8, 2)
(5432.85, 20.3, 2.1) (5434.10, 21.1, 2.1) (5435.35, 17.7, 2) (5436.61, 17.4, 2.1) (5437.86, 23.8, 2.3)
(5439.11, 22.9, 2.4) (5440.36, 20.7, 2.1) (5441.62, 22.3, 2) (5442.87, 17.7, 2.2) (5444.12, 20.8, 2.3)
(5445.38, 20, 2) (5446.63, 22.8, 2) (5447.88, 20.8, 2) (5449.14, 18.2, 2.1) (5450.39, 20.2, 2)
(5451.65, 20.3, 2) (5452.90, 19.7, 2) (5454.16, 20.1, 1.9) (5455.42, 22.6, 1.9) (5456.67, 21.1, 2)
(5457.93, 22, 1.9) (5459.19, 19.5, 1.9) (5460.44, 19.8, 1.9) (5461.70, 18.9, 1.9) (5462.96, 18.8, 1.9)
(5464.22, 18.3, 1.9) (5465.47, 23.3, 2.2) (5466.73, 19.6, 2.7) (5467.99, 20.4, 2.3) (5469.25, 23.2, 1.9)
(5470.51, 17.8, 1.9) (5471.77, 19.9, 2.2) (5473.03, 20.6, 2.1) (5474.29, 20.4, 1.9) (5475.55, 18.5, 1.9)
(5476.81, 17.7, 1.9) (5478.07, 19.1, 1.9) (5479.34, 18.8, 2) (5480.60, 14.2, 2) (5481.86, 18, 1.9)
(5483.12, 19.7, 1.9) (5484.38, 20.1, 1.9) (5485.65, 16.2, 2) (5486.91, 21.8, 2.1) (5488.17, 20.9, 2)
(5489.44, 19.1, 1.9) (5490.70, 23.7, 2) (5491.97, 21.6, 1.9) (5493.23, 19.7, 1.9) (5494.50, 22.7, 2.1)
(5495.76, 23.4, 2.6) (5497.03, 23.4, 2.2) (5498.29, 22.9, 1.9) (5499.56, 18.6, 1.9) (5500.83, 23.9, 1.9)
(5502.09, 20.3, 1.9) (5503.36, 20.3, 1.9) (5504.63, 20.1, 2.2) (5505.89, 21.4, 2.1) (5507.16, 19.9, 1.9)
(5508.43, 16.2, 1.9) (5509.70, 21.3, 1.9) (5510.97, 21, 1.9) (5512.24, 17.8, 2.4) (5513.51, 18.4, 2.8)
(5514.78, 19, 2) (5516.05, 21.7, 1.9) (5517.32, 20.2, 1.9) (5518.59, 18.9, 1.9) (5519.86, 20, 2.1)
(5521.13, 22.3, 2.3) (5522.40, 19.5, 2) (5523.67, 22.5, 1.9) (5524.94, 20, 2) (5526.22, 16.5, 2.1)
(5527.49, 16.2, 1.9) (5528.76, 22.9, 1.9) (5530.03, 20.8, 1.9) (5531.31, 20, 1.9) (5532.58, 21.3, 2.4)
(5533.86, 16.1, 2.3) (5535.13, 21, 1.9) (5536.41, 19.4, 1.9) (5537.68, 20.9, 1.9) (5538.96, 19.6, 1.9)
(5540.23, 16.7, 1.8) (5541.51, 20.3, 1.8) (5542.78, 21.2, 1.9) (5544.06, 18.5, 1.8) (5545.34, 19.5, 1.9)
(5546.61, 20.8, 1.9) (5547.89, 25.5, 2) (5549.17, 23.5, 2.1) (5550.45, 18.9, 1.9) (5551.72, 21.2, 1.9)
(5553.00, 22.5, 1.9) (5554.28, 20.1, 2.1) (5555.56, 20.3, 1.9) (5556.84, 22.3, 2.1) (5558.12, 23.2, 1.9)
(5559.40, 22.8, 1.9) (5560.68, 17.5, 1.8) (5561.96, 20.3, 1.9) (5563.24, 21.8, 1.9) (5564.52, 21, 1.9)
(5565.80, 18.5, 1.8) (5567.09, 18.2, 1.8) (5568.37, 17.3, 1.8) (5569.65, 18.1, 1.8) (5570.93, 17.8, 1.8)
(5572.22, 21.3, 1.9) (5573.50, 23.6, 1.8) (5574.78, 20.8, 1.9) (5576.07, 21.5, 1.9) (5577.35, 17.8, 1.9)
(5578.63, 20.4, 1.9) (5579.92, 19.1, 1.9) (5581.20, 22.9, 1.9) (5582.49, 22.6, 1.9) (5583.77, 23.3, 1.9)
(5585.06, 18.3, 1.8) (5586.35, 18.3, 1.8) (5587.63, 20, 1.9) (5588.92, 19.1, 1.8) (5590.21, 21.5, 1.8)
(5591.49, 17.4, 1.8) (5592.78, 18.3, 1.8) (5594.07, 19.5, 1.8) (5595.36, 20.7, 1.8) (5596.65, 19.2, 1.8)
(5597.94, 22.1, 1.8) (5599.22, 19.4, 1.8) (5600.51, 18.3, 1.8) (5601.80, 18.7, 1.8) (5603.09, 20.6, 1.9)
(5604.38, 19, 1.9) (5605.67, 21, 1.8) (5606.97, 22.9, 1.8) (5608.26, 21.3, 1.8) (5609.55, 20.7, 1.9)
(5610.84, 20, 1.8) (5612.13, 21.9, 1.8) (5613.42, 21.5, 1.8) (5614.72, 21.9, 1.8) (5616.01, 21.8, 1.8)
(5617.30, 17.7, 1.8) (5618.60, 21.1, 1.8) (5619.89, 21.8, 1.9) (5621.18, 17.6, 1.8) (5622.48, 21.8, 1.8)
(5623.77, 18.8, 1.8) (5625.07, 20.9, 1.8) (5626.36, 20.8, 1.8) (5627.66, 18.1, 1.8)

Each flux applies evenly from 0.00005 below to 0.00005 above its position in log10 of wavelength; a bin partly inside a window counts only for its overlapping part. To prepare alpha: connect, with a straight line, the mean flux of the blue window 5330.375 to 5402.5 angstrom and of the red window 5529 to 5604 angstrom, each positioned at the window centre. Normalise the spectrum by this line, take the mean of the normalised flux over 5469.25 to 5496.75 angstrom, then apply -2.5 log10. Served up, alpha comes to 0.030 mag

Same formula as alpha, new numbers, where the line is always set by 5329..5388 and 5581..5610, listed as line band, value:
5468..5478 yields 0.04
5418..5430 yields -0.07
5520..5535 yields 0.02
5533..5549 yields 0.01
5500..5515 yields 0.02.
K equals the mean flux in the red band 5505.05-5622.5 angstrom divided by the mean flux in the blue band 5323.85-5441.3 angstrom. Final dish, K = 0.97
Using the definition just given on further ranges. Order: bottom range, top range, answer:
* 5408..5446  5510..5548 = 0.94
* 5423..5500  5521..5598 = 0.99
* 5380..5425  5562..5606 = 0.96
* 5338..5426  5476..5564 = 0.97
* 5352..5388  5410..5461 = 0.99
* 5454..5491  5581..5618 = 1.03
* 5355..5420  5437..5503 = 0.98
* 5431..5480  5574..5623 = 1.00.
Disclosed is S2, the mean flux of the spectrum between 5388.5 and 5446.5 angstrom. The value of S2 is 20.9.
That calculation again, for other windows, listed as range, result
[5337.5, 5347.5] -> 19.9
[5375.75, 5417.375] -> 20.8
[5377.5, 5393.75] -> 21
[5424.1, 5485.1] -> 20.3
